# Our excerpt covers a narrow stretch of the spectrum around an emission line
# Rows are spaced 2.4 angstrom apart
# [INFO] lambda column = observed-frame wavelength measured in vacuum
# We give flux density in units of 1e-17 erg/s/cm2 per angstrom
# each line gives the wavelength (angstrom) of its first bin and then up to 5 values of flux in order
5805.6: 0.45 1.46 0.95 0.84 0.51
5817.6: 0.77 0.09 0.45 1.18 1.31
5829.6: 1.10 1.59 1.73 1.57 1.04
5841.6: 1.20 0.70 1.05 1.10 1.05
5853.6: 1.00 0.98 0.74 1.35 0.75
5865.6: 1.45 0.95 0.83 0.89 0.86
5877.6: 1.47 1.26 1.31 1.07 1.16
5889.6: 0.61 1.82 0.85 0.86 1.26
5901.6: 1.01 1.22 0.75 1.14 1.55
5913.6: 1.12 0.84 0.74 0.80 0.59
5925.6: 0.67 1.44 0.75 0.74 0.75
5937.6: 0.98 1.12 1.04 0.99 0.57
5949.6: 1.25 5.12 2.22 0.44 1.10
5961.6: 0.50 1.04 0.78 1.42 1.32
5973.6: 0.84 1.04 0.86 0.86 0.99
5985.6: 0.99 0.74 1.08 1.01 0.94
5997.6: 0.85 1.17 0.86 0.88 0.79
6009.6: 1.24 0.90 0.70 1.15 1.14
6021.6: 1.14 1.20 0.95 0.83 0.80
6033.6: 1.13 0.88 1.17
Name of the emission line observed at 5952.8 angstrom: Hbeta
